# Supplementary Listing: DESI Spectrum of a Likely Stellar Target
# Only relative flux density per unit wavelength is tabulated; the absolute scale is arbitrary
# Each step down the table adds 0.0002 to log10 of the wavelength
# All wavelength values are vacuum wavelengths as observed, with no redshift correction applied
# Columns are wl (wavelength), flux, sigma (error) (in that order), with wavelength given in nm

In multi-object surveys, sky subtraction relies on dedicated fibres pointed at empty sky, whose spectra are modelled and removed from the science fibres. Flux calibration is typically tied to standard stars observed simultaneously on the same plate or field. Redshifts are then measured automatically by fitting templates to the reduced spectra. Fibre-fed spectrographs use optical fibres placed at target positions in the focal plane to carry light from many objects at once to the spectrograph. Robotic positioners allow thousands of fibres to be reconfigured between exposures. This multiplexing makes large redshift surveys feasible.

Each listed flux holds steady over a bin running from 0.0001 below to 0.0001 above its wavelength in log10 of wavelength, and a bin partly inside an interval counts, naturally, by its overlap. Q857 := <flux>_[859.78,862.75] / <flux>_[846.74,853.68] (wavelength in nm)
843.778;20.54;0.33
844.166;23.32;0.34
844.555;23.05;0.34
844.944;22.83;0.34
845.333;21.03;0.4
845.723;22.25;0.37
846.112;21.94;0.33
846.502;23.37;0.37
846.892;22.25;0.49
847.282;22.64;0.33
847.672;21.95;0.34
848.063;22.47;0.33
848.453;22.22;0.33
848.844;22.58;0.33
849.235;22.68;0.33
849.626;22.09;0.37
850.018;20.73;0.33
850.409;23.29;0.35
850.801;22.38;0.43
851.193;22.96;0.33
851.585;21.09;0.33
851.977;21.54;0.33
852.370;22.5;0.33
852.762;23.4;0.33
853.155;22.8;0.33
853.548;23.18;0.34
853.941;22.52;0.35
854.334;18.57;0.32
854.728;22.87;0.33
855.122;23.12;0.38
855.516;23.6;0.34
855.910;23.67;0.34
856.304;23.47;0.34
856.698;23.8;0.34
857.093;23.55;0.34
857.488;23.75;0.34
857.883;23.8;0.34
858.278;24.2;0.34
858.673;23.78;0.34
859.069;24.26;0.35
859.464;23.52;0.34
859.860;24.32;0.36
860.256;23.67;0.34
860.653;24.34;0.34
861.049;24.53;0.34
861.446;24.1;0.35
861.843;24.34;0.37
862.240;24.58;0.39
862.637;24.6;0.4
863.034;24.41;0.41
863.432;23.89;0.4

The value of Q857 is 1.09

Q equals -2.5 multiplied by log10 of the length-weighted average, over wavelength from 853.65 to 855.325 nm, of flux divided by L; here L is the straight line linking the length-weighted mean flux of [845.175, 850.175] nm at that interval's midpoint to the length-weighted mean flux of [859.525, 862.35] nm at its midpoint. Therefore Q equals 0.07 mag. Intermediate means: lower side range 22.2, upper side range 24.2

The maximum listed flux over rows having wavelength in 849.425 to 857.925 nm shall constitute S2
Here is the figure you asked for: 23.8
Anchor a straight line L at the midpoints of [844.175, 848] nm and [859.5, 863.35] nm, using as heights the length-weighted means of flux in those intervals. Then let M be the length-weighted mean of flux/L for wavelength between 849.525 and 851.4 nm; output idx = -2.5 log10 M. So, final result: 0.03 mag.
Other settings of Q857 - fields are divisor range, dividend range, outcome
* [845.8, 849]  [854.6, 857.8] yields 1.05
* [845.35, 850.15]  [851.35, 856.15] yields 1.01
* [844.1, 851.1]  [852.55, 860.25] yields 1.04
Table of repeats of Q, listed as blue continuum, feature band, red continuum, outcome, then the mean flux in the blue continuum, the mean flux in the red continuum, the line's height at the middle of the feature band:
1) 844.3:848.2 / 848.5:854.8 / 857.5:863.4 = 0.04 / 22.4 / 24.2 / 23.1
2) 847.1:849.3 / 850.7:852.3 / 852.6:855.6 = 0.02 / 22.4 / 22.5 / 22.4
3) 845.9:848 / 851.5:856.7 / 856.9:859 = 0.04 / 22.4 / 23.8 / 23.3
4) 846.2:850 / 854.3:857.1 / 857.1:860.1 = 0.02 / 22.4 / 23.9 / 23.5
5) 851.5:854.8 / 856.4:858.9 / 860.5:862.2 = -0.02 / 22.1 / 24.3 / 23.3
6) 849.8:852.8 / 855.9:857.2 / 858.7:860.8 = -0.02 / 22.2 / 24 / 23.3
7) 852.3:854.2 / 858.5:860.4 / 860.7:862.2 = 0.00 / 22.8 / 24.3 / 24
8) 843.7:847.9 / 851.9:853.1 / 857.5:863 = 0.03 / 22.3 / 24.2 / 23.2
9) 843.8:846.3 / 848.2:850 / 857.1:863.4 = 0.03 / 22.3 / 24.1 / 22.8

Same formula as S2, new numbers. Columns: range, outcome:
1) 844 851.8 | 23.37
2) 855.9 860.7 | 24.34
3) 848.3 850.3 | 22.68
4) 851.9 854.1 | 23.4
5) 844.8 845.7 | 22.83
